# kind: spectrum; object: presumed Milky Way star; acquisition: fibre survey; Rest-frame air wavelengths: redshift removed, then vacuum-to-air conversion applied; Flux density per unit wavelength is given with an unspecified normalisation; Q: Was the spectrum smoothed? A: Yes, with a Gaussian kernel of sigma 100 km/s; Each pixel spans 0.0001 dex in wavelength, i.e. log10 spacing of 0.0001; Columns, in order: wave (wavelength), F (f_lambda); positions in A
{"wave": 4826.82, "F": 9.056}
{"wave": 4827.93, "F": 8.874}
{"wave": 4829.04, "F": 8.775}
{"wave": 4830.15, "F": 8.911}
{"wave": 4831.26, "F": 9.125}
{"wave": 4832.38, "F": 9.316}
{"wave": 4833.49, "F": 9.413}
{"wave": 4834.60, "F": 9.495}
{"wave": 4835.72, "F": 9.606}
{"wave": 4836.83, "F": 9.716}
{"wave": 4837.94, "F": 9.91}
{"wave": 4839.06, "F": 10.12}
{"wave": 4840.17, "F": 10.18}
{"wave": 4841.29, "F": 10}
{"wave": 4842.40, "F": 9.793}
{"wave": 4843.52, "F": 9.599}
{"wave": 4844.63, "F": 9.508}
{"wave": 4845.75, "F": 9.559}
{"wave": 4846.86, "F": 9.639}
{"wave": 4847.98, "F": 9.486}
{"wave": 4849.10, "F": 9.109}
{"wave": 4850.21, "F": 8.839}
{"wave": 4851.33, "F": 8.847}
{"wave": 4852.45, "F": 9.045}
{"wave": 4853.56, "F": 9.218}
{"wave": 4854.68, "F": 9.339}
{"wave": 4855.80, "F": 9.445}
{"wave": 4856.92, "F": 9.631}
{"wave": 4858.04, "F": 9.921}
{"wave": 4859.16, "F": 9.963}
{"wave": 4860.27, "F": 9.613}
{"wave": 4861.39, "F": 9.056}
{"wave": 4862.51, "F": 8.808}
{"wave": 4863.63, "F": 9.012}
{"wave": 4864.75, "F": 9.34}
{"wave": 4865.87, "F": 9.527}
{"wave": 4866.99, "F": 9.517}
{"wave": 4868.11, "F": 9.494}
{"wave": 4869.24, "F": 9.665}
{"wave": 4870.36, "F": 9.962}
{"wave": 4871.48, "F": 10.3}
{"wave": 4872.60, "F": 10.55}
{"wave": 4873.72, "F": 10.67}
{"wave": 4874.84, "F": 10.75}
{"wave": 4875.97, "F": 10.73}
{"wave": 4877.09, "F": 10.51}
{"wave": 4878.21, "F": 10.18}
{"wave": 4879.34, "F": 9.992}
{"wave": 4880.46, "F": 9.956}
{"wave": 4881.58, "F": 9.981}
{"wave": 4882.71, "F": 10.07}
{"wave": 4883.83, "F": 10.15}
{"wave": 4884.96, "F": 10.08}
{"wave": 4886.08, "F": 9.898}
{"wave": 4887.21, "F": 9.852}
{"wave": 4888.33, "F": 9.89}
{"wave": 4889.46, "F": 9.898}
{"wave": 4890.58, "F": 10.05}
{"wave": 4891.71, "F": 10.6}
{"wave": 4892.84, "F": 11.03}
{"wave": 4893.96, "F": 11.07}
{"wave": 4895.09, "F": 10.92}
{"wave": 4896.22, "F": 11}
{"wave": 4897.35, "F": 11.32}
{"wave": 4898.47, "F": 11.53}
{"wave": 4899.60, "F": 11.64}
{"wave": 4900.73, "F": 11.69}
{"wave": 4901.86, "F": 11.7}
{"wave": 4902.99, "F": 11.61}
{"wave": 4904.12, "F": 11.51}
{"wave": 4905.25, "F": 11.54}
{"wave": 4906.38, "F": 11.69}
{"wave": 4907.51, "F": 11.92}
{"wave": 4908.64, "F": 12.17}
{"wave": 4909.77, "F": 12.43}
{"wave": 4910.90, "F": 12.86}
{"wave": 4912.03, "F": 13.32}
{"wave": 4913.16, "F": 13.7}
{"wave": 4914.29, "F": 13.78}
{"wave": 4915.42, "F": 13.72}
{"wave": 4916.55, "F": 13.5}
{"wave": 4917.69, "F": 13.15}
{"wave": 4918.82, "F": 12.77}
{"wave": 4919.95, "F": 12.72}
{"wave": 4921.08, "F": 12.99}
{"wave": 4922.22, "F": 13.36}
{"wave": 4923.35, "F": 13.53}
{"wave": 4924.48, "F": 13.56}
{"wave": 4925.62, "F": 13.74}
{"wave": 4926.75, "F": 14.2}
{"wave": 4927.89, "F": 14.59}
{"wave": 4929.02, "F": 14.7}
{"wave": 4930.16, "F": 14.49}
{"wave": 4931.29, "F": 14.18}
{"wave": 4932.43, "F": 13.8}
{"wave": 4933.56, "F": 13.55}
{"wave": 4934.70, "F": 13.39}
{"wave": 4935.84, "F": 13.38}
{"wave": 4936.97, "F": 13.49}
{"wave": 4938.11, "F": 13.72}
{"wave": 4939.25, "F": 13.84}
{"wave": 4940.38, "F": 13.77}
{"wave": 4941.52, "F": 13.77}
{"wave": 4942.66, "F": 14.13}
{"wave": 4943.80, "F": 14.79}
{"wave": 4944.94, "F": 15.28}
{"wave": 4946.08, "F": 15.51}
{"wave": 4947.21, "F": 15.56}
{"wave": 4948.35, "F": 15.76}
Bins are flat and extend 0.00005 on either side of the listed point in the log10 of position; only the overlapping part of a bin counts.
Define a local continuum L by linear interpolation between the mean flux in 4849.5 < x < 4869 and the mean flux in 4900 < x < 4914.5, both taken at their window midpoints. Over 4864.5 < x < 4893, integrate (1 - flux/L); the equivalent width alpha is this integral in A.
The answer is 1.1 A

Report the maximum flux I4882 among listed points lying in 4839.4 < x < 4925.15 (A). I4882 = 13.78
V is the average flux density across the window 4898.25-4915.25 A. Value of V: 12.3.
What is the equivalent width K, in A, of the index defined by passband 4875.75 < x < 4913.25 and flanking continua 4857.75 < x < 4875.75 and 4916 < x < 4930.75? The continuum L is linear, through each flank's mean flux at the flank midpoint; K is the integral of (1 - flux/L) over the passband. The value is 2.0 A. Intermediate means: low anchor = 9.78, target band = 11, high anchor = 13.6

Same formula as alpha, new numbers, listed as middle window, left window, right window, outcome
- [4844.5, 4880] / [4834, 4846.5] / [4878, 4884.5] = 0.9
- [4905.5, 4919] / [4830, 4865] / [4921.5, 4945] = -0.1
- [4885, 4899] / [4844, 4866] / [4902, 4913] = 0.9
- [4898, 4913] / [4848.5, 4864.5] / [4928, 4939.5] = 0.2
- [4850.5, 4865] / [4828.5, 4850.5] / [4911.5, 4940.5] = 1.5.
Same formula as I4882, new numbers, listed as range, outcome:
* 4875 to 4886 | 10.73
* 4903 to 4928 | 14.59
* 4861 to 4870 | 9.665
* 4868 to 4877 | 10.75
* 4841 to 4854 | 10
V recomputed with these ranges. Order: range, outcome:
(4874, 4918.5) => 11.3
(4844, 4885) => 9.71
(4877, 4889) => 10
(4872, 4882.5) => 10.4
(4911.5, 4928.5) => 13.5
